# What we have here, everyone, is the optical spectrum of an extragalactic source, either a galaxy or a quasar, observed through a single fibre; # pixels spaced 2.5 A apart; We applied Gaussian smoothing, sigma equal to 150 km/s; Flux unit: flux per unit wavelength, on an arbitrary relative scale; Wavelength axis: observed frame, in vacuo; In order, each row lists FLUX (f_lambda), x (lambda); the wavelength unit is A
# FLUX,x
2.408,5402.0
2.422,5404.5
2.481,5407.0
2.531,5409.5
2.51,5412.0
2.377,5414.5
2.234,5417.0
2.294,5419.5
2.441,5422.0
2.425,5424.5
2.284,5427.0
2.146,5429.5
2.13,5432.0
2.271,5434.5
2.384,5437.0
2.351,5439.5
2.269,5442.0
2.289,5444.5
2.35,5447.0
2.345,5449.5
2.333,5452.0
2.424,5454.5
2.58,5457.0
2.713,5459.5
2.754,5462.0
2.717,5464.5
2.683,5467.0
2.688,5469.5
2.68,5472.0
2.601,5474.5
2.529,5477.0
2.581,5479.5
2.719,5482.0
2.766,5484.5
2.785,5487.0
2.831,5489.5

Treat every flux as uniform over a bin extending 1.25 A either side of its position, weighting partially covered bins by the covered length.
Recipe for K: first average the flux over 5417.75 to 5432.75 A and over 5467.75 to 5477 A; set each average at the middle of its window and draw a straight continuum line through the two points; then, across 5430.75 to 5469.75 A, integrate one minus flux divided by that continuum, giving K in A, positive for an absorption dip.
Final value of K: 0.47 A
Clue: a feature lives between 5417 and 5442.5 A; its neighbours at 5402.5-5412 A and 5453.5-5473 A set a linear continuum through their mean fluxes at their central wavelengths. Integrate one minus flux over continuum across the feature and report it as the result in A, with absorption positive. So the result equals 2.52 A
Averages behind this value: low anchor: 2.48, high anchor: 2.66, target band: 2.3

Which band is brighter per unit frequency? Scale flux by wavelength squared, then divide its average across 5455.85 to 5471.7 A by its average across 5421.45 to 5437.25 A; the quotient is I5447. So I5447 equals 1.2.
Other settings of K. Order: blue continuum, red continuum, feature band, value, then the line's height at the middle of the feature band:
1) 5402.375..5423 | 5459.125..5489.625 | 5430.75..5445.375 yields 1.4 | 2.53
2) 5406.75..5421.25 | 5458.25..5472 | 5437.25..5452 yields 1.5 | 2.58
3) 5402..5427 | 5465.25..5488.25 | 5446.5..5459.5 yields 0.7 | 2.57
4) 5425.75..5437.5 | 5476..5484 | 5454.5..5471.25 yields -1.2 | 2.49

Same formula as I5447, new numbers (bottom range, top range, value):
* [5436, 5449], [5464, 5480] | 1.15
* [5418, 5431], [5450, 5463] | 1.11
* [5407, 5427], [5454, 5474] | 1.13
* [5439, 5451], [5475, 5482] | 1.13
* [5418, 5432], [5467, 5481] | 1.16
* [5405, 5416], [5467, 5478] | 1.09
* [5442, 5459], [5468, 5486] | 1.12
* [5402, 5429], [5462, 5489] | 1.15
